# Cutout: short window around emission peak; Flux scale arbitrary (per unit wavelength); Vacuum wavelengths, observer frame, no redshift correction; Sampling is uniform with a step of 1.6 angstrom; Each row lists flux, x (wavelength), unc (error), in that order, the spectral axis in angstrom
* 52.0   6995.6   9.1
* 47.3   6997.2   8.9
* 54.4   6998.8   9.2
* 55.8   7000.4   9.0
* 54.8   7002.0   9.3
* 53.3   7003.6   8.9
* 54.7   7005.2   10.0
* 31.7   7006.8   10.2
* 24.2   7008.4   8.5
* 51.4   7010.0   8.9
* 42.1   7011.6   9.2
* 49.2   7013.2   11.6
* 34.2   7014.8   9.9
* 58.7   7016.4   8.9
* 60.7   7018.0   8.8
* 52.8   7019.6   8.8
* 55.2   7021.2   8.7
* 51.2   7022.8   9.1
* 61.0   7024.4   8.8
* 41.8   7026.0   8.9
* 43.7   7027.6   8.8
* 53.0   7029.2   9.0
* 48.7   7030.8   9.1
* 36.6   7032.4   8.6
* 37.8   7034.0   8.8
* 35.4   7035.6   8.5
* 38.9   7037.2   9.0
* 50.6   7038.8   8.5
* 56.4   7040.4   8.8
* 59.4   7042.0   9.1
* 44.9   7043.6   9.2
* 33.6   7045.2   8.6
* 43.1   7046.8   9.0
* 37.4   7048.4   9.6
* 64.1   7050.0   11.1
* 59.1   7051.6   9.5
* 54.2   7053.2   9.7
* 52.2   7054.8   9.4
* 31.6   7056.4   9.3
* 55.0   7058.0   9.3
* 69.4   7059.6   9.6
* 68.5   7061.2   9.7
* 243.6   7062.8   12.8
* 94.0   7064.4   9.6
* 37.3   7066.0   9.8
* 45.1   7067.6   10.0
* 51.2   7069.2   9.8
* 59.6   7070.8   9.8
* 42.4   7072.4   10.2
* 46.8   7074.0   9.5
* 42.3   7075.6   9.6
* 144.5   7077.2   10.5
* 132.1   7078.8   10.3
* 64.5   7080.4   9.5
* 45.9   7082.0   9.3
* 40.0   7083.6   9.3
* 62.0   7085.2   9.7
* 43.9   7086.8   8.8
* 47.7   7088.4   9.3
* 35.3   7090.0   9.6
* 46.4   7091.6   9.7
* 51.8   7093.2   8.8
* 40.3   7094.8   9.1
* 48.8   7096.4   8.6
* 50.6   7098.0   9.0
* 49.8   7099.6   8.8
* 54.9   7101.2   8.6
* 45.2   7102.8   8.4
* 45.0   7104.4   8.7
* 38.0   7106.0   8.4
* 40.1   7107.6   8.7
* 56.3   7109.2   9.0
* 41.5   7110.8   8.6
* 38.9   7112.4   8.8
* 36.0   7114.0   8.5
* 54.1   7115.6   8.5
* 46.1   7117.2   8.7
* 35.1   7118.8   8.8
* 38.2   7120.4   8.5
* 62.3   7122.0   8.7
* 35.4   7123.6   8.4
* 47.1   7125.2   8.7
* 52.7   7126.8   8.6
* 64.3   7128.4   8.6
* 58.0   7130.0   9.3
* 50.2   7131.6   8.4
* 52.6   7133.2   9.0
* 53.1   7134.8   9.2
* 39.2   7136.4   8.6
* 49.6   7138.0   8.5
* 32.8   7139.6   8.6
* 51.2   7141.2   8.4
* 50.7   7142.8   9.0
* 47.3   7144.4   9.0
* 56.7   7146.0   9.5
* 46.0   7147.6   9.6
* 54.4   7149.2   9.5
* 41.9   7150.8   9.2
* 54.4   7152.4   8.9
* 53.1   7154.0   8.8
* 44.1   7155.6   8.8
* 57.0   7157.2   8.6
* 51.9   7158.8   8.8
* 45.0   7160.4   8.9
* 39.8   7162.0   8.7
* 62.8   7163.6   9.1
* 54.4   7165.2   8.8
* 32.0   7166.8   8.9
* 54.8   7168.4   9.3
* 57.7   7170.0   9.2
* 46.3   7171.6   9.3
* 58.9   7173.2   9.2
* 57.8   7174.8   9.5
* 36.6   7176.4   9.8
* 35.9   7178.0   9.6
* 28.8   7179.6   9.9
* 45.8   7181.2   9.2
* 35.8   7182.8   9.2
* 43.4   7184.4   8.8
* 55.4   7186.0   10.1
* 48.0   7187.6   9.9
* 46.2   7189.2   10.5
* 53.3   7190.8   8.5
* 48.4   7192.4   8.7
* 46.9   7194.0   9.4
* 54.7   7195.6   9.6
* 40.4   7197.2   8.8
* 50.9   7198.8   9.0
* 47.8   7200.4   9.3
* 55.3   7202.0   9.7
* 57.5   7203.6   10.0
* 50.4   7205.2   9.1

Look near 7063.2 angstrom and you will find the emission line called [S II] 6716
